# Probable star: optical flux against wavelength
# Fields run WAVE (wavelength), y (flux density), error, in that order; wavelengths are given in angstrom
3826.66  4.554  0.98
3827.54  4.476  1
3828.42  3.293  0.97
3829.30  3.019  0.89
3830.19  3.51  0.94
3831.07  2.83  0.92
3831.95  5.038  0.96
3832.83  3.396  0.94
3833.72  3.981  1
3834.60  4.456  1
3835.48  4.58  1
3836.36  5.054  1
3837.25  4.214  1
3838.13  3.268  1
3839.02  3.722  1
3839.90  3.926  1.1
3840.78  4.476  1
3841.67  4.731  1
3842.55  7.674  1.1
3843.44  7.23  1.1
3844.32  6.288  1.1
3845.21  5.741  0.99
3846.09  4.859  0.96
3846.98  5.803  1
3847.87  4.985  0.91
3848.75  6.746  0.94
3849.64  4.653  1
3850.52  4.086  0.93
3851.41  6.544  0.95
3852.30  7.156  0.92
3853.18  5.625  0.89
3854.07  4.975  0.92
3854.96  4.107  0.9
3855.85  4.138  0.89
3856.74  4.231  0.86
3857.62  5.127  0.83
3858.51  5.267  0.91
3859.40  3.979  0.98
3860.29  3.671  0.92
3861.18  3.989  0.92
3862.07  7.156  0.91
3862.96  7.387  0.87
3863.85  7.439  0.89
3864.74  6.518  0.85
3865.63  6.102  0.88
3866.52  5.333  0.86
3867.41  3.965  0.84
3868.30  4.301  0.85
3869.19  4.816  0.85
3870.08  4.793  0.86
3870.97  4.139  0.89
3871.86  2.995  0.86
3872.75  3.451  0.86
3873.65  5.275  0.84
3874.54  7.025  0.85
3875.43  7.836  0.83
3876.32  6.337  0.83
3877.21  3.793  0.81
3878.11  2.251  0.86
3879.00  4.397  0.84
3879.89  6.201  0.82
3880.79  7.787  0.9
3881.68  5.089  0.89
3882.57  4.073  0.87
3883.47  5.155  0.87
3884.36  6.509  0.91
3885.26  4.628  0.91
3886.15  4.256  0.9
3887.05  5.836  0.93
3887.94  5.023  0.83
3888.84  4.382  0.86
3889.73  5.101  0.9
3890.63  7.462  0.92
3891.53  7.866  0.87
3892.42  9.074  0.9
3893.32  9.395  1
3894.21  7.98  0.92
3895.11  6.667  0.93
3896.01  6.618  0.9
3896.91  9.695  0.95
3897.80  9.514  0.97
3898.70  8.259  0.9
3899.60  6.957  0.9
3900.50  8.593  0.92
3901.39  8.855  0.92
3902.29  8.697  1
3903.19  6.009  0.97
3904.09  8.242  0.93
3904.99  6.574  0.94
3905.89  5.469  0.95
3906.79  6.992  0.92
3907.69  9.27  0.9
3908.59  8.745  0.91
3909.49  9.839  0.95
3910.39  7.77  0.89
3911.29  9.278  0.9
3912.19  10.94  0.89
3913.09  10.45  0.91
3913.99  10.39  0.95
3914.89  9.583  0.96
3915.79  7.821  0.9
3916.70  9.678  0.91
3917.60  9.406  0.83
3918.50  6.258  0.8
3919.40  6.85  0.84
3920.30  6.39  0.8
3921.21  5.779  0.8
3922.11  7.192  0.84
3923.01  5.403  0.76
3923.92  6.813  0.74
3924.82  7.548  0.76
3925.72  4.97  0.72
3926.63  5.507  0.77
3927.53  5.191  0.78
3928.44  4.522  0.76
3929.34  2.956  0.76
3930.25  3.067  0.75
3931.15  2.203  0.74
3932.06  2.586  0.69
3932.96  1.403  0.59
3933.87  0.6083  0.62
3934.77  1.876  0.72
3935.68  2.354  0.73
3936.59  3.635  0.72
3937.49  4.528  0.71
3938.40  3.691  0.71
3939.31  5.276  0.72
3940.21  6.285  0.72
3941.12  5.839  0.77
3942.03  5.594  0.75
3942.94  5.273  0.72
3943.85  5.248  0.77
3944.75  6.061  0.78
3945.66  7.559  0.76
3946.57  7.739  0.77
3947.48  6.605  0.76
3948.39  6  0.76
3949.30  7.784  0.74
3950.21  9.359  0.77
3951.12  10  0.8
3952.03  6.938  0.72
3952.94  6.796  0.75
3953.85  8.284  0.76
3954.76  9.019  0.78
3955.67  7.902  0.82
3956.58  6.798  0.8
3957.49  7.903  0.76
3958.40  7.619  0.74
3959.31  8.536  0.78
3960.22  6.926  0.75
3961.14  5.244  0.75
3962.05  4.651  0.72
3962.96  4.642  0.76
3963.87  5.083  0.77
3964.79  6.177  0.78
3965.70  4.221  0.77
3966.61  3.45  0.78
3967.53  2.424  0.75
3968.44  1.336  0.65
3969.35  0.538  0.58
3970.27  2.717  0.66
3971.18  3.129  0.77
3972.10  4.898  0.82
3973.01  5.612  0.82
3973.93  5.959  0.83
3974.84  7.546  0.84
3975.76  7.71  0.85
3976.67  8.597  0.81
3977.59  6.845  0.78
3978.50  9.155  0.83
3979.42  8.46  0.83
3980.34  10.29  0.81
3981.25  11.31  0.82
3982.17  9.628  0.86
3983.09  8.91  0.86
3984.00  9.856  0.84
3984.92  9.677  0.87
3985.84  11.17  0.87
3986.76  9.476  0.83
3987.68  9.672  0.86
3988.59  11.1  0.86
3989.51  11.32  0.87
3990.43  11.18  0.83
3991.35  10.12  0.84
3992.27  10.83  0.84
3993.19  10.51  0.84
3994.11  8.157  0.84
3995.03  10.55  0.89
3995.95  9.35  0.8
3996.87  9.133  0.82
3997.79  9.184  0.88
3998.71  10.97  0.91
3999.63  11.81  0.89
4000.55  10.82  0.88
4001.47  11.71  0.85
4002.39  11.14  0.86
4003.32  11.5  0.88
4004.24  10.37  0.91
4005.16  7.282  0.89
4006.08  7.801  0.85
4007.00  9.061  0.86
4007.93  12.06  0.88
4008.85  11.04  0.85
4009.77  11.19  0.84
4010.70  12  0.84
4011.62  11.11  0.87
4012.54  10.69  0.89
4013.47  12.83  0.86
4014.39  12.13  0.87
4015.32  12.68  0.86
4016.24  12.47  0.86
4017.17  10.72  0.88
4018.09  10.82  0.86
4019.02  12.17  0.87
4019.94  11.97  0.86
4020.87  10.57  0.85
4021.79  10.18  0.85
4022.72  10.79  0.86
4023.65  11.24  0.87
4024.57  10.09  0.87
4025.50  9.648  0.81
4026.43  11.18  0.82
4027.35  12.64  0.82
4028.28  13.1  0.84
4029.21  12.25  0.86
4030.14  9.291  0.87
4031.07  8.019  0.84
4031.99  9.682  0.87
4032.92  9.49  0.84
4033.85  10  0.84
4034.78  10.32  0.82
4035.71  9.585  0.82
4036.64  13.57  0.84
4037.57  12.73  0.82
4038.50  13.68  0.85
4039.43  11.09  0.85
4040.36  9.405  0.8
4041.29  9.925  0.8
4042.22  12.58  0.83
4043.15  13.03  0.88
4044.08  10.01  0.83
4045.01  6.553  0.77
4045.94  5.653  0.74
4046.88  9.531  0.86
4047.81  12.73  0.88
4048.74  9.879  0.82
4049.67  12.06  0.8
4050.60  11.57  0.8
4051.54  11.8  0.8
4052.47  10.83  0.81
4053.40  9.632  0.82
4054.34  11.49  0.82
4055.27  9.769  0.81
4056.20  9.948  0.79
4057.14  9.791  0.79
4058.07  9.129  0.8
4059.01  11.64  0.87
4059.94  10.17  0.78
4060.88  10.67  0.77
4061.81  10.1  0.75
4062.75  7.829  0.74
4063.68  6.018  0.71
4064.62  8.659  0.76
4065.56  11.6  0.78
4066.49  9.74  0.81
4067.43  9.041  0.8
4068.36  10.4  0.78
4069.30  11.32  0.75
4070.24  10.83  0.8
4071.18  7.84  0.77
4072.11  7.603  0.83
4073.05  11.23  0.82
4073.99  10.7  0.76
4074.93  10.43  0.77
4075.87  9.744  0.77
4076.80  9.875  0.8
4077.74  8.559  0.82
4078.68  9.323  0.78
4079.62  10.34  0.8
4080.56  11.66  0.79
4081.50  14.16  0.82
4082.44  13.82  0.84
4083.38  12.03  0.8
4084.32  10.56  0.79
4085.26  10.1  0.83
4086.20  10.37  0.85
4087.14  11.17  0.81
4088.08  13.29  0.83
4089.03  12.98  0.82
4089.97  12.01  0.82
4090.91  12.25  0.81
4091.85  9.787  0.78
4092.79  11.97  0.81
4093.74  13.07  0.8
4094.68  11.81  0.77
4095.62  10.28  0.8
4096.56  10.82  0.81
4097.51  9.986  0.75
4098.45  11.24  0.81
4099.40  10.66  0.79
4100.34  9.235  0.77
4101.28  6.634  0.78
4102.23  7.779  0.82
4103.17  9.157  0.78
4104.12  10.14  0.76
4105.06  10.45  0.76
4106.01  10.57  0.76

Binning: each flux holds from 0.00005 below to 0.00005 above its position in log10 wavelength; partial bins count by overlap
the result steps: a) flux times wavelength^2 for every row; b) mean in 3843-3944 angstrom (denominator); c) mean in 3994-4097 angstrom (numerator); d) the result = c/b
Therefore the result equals 1.93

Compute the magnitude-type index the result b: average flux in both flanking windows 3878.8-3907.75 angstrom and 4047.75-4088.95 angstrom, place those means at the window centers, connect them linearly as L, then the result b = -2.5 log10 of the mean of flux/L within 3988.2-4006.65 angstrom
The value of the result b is -0.14 mag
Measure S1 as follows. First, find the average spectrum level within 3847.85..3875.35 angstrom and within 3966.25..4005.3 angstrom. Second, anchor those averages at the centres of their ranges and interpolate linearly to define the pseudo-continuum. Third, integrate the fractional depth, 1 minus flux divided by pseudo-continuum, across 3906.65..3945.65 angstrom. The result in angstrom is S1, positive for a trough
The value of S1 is 4.28 angstrom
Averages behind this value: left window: 5.2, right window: 8.53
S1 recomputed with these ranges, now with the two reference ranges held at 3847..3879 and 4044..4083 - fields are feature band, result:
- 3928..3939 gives 6.5 angstrom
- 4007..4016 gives -2.9 angstrom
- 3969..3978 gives 2.8 angstrom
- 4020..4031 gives -2.1 angstrom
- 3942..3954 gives 0.2 angstrom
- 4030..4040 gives -1.4 angstrom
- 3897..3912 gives -4.8 angstrom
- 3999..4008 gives -1.8 angstrom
